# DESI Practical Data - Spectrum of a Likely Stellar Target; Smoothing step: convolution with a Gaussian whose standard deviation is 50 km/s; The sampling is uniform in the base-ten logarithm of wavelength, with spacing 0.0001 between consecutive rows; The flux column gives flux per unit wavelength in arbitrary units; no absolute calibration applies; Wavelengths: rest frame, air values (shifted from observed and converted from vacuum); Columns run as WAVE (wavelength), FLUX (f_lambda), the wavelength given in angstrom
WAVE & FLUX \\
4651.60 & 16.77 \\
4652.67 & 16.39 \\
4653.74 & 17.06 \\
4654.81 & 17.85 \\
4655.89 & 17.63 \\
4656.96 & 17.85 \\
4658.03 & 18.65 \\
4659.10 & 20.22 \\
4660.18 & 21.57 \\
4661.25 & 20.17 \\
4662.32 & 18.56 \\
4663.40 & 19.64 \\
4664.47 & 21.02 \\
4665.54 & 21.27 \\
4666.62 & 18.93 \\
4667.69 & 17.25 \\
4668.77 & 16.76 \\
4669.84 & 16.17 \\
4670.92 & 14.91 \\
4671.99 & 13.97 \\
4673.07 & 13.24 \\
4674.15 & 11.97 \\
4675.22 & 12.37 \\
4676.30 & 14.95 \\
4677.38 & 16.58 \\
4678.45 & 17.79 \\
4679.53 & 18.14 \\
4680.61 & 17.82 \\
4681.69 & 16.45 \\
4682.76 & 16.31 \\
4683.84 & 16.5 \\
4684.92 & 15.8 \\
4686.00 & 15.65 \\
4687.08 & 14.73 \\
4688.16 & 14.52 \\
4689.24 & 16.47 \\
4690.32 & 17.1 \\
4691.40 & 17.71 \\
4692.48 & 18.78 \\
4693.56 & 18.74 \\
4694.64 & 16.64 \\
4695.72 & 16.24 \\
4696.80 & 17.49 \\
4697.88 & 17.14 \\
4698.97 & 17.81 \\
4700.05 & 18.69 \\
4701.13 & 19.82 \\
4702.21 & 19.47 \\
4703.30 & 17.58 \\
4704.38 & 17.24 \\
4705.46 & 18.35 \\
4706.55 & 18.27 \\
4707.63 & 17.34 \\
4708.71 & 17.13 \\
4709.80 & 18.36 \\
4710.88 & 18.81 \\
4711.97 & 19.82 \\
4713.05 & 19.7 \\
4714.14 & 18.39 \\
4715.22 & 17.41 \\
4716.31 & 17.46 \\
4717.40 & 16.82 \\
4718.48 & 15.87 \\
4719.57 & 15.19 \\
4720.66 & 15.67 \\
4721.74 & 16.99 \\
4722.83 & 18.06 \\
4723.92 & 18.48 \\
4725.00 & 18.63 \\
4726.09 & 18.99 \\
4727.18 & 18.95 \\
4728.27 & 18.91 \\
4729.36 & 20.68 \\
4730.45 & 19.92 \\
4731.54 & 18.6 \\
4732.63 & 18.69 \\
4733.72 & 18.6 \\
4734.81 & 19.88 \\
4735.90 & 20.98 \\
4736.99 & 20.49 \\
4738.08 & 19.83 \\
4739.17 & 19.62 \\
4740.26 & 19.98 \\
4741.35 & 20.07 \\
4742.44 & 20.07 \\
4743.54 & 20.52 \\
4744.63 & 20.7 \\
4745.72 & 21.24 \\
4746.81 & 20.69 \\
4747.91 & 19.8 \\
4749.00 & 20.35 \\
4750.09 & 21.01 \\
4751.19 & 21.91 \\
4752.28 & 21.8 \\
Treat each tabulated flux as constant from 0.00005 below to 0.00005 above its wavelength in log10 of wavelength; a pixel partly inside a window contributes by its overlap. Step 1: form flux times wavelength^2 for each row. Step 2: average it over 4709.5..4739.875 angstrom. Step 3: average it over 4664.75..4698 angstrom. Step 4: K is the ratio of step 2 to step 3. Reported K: 1.2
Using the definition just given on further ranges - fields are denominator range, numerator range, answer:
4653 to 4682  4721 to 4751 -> 1.17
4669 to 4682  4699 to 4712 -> 1.21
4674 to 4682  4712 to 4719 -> 1.13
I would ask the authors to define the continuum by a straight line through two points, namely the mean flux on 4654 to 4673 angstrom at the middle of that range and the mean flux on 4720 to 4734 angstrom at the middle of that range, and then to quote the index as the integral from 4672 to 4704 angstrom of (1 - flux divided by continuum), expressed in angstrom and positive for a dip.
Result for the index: 3.05 angstrom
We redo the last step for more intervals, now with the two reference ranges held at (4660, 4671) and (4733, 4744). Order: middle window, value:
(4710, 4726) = 1.58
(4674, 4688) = 2.37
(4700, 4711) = 0.69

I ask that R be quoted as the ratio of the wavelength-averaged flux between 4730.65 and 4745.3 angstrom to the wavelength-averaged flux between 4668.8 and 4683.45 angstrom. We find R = 1.28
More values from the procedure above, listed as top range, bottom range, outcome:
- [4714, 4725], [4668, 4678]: 1.17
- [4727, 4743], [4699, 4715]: 1.07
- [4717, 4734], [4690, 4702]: 1.01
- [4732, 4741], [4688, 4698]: 1.15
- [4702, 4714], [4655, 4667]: 0.94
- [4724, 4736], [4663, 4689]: 1.18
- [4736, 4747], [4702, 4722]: 1.15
